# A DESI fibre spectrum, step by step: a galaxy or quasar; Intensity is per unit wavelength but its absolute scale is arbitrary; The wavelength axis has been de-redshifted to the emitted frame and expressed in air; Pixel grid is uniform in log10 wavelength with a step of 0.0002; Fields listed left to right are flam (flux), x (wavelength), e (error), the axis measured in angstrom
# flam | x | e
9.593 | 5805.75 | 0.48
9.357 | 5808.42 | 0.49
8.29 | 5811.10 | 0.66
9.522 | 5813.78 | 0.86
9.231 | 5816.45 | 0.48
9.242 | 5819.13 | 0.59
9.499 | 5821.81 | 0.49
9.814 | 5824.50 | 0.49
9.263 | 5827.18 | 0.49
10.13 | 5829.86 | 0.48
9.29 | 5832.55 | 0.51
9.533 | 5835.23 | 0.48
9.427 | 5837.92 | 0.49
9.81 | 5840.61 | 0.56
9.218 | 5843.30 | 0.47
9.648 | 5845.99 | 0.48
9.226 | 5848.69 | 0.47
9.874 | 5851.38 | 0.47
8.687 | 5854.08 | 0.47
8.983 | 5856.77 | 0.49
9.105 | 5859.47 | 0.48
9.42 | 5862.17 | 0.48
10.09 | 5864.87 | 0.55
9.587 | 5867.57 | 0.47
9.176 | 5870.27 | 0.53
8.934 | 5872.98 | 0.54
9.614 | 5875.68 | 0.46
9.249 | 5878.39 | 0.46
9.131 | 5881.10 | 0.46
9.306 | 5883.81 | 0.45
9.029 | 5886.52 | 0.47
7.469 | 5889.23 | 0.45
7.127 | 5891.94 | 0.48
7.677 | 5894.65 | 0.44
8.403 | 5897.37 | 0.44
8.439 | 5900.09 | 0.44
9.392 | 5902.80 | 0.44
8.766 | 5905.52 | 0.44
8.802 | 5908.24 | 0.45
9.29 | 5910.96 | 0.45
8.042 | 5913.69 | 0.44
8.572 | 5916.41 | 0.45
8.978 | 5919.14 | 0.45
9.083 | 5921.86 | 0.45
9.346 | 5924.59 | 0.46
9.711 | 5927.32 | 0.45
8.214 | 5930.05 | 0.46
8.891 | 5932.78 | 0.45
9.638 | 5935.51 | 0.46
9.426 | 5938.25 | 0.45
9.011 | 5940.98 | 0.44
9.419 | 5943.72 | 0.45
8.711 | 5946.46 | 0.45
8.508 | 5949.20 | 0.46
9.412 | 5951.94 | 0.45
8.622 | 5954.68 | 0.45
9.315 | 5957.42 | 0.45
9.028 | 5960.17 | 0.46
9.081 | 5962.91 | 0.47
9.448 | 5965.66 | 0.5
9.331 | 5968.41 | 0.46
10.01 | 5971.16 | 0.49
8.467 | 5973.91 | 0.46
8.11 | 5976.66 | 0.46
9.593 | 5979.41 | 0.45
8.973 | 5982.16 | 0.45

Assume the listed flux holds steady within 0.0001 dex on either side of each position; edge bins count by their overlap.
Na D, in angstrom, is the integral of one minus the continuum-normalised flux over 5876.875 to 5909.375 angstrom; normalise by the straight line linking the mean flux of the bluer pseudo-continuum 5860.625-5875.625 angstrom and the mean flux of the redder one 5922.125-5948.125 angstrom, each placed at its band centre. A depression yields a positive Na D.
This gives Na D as 2.7 angstrom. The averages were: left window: 9.45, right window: 9.14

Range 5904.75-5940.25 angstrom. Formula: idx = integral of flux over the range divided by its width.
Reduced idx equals 8.99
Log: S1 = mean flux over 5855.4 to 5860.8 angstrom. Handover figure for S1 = 9.05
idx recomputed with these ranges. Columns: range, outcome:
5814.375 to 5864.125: 9.42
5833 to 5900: 9.06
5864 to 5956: 8.91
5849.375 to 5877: 9.35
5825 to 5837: 9.57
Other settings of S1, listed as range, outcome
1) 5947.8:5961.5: 8.98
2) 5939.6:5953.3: 9.01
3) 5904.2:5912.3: 8.95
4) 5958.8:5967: 9.19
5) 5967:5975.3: 9.27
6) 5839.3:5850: 9.47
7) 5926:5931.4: 8.96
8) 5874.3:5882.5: 9.33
